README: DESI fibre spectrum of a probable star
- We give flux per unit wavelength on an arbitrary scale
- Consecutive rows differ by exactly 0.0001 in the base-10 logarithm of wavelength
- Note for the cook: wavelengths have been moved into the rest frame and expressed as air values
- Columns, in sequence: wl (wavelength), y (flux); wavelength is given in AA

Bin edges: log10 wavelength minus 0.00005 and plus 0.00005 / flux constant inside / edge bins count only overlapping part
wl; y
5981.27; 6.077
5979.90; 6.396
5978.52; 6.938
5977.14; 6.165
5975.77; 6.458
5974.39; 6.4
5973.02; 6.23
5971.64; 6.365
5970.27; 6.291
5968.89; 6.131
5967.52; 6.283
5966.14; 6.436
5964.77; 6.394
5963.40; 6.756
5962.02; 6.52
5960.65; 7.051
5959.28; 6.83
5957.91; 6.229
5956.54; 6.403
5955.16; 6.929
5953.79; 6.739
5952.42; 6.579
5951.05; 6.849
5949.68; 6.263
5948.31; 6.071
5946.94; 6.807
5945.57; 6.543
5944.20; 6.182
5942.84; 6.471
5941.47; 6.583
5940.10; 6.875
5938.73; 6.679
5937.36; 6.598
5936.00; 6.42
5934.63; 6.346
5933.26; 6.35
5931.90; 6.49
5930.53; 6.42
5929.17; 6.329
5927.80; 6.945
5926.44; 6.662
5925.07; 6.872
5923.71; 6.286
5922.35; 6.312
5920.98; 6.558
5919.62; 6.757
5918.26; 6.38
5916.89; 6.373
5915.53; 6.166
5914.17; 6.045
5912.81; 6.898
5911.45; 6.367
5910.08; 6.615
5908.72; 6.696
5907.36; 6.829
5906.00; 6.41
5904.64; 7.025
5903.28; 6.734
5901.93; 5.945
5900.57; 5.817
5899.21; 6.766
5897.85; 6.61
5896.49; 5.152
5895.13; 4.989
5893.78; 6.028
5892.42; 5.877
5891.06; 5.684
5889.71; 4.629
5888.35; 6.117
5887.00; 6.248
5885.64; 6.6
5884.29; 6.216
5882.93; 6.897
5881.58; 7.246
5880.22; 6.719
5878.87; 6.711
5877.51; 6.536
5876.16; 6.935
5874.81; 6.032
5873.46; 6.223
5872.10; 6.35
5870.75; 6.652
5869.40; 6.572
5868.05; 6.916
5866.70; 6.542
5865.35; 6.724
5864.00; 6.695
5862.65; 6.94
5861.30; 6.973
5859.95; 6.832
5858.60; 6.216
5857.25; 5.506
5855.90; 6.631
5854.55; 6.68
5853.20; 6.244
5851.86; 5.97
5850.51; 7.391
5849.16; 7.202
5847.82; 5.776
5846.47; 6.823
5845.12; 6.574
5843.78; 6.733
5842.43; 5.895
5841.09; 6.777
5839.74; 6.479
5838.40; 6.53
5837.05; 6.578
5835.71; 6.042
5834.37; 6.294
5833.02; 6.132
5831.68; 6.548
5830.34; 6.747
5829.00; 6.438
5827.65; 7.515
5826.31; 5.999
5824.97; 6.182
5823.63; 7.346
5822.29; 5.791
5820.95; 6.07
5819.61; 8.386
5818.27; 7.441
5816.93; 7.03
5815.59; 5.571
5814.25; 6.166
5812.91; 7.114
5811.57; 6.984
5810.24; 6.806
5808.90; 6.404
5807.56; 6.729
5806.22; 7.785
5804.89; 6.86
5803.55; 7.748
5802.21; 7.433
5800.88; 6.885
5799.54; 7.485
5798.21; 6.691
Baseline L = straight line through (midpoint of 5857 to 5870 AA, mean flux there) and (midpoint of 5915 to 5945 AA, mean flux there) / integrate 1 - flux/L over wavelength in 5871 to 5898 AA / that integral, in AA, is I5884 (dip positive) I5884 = 1.6 AA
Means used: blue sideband 6.63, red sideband 6.5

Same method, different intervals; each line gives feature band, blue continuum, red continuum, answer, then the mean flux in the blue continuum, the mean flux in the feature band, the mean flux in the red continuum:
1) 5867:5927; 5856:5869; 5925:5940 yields 1.8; 6.59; 6.37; 6.55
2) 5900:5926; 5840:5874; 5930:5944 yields 0.2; 6.55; 6.48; 6.51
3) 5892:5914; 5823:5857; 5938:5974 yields 0.8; 6.53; 6.3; 6.52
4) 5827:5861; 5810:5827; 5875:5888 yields 0.8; 6.68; 6.51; 6.64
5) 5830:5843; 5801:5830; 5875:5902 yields 0.5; 6.85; 6.4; 6.19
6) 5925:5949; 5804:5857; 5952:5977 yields 0.0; 6.63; 6.53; 6.49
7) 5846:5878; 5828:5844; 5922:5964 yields -0.4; 6.44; 6.56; 6.56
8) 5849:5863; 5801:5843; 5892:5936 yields 0.0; 6.71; 6.57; 6.38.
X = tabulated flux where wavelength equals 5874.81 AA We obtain 6.032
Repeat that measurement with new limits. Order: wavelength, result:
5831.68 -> 6.548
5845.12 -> 6.574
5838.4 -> 6.53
